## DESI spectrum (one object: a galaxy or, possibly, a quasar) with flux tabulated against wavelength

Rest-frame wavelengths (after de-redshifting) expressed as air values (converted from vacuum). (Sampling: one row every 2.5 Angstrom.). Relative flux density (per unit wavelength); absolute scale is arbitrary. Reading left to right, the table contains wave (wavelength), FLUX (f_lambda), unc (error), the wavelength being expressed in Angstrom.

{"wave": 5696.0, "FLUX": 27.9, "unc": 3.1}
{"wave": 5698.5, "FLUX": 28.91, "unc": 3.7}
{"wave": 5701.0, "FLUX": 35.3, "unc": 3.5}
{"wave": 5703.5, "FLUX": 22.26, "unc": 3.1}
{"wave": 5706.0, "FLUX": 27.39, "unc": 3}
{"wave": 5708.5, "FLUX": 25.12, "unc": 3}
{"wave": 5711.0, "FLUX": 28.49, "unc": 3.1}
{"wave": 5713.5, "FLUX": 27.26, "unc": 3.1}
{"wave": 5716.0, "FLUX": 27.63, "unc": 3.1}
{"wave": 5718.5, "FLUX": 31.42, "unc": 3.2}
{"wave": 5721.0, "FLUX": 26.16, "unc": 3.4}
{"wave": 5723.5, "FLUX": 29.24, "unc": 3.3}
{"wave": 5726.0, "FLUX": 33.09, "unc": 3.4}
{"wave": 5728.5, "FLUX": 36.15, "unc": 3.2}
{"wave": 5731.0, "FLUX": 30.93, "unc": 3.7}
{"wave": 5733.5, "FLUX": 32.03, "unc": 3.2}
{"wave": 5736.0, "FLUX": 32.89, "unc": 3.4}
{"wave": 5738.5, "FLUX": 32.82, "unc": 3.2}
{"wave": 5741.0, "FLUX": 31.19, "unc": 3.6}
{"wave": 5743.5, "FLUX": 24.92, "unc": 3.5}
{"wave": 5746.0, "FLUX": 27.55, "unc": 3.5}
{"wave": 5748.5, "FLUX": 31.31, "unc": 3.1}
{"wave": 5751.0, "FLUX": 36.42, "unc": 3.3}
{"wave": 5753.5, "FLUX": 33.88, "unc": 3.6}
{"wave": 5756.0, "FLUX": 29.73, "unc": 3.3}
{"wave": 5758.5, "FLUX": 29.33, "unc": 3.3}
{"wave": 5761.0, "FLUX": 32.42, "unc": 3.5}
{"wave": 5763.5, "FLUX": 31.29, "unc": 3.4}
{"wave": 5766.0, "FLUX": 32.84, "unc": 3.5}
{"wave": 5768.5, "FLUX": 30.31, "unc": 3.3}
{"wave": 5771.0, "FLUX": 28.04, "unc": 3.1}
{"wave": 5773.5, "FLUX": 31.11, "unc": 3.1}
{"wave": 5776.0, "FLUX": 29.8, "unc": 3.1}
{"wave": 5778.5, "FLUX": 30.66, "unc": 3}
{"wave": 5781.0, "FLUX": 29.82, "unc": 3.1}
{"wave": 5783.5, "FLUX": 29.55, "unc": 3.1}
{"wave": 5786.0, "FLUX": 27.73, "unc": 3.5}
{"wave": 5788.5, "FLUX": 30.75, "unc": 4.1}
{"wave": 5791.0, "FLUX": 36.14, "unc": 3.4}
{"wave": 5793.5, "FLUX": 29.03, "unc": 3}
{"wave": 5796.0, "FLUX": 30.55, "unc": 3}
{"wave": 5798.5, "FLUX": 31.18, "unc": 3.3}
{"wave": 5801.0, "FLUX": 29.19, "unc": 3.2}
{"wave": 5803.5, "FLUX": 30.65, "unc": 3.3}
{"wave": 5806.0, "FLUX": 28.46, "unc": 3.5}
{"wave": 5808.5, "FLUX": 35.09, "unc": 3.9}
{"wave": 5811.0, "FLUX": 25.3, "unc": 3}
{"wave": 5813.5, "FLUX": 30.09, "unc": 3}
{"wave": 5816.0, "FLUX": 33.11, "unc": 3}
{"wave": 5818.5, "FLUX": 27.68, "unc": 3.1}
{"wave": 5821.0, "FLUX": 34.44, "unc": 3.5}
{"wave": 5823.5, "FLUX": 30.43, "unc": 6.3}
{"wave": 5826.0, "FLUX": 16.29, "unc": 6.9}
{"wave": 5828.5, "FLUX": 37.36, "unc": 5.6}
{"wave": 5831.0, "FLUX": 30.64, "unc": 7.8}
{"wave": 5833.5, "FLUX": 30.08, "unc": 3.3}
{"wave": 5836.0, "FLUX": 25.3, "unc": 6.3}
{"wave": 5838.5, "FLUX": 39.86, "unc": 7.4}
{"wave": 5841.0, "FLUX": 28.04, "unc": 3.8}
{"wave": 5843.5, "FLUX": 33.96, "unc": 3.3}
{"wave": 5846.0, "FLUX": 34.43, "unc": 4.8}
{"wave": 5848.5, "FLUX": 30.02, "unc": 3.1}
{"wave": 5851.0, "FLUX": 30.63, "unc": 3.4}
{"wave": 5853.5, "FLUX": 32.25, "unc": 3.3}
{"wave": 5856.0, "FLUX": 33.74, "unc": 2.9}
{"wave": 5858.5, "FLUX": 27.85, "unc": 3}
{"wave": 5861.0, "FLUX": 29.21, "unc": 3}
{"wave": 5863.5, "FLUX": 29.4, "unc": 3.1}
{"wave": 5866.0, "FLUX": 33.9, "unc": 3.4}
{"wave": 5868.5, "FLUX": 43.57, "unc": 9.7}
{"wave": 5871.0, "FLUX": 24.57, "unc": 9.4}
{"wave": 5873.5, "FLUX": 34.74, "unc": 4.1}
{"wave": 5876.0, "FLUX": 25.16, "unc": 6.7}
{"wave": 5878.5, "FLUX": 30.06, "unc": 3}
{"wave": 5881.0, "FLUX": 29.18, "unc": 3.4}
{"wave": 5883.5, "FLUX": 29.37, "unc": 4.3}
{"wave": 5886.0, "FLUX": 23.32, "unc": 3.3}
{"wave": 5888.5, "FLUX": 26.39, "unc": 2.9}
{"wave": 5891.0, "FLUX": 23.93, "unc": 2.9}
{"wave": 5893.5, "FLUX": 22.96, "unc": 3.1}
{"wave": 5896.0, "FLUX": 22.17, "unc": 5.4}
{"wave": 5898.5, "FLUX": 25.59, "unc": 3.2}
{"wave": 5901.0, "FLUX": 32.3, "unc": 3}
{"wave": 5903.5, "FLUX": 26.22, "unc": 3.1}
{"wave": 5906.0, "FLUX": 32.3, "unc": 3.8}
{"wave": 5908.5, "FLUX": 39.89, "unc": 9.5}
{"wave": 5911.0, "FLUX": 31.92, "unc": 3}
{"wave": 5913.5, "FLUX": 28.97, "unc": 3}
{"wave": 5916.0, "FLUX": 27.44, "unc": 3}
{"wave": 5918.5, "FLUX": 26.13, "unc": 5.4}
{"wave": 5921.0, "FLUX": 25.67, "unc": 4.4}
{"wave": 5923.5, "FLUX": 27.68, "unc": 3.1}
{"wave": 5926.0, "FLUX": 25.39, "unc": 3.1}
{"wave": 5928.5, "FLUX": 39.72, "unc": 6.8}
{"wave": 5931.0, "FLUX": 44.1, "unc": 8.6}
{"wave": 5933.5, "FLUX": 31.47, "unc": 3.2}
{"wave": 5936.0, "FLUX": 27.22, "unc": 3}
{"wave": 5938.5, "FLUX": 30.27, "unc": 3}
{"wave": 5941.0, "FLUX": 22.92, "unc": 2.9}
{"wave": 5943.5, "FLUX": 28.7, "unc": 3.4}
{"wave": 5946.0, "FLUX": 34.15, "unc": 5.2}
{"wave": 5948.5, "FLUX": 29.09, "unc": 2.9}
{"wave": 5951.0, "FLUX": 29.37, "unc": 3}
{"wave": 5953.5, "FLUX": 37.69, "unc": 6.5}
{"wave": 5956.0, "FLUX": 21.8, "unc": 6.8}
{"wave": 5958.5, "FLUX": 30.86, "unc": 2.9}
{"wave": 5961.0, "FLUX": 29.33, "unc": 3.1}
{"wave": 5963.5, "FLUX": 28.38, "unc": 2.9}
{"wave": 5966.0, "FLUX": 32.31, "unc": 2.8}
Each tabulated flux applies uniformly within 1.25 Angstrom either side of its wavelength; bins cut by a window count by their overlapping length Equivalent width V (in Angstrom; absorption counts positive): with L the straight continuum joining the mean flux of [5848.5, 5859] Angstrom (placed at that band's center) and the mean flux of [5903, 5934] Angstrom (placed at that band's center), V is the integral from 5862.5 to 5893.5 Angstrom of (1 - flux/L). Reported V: 2.1 Angstrom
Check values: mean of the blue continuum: 31.2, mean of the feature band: 29.2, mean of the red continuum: 31.4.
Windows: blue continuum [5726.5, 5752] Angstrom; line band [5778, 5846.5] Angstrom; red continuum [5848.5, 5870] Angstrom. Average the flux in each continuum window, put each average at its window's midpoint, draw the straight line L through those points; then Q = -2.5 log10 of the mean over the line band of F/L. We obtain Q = 0.05 mag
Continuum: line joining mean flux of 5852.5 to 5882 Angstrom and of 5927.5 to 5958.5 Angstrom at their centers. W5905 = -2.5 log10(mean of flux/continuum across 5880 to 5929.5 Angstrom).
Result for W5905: 0.11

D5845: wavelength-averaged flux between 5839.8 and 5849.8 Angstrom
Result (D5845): 31.6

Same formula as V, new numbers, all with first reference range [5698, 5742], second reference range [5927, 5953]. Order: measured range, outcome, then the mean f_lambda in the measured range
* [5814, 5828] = 0.8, 29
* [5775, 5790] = 0.3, 29.8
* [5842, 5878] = -0.6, 31.6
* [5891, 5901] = 2.1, 24.7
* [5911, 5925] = 1.8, 27.6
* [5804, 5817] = 0.1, 30.4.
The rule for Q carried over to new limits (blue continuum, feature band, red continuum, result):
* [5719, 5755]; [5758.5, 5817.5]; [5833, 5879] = 0.03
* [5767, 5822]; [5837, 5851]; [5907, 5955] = -0.08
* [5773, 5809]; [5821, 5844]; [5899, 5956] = 0.01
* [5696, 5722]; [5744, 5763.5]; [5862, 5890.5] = -0.10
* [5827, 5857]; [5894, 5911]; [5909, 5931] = 0.04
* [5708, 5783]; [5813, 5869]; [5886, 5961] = -0.05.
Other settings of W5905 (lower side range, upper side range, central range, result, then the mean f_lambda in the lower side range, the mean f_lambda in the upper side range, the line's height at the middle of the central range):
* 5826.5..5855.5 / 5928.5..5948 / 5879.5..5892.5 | 0.20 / 31.7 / 31.7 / 31.7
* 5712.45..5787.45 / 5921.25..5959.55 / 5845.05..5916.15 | 0.03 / 30.6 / 30.6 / 30.6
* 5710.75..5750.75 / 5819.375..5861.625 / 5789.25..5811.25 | -0.01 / 30.4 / 30.9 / 30.7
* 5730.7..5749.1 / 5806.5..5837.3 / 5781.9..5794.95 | -0.02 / 30.4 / 29.6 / 29.9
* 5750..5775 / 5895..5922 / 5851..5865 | -0.02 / 31.5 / 29.1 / 29.9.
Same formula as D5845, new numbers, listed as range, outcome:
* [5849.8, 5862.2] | 30.7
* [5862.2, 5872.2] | 32.9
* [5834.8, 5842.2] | 31.1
